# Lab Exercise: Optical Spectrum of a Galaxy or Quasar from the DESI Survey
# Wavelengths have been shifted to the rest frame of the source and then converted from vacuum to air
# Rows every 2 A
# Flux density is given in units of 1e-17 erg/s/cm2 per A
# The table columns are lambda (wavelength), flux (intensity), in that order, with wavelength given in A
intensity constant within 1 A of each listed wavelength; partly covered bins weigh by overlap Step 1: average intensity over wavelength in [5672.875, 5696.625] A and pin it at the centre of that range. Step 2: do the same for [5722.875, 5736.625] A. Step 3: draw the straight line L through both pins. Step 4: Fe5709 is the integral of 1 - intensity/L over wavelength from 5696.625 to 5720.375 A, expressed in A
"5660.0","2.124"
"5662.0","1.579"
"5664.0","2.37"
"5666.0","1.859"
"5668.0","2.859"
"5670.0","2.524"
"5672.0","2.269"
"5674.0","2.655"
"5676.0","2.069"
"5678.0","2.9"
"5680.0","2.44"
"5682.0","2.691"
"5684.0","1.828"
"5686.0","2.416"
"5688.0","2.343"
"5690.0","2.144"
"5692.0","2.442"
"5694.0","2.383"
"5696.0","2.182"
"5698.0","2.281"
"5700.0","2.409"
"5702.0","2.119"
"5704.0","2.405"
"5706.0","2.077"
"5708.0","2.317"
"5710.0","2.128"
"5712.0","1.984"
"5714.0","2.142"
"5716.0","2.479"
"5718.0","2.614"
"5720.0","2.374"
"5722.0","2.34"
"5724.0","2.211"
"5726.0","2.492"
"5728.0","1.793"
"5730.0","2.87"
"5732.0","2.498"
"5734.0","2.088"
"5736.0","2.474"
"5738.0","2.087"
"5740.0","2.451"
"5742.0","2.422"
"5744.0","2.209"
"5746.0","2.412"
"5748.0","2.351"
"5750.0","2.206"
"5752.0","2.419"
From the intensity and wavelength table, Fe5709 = 0.9 A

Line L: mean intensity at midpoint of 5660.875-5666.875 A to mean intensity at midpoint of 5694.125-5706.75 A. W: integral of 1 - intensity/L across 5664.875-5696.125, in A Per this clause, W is -4.5 A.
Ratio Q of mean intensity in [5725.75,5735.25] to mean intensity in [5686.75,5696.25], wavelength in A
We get 1.0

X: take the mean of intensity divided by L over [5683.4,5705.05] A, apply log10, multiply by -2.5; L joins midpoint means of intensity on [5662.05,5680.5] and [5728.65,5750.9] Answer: 0.050 mag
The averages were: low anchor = 2.39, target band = 2.28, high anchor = 2.36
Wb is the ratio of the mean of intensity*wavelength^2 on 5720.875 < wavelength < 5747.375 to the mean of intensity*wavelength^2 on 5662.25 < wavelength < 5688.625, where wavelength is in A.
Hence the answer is 1.00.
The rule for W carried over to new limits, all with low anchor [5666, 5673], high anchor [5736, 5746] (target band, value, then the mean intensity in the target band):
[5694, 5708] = 0.8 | 2.26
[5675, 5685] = 0.2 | 2.39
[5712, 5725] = 0.2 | 2.33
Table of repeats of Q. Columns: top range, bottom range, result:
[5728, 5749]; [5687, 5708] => 1.03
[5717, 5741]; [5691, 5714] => 1.05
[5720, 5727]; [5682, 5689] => 1.04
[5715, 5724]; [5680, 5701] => 1.05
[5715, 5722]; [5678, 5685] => 1.03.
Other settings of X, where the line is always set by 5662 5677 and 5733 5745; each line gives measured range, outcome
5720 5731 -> -0.02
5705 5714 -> 0.09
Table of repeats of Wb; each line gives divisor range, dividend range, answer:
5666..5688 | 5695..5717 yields 0.93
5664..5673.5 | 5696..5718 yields 0.95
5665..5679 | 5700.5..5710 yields 0.92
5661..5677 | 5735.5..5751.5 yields 1.05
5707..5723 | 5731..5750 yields 1.02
